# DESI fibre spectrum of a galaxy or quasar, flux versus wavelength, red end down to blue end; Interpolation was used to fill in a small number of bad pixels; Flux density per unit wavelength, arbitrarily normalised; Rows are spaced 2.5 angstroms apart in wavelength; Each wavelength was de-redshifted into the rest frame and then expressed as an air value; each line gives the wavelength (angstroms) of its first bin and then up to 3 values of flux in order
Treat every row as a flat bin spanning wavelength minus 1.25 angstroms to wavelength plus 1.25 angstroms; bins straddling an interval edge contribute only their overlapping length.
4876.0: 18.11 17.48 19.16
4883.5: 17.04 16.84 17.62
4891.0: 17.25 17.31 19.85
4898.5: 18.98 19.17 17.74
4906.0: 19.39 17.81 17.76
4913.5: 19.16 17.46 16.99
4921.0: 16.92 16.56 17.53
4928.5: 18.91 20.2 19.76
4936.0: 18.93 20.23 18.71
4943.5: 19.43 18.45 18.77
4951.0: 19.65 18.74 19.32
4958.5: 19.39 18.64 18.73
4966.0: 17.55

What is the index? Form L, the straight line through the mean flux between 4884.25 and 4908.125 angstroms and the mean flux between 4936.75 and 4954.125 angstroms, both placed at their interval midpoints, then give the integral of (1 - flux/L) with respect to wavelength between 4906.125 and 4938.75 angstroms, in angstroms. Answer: 0.7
